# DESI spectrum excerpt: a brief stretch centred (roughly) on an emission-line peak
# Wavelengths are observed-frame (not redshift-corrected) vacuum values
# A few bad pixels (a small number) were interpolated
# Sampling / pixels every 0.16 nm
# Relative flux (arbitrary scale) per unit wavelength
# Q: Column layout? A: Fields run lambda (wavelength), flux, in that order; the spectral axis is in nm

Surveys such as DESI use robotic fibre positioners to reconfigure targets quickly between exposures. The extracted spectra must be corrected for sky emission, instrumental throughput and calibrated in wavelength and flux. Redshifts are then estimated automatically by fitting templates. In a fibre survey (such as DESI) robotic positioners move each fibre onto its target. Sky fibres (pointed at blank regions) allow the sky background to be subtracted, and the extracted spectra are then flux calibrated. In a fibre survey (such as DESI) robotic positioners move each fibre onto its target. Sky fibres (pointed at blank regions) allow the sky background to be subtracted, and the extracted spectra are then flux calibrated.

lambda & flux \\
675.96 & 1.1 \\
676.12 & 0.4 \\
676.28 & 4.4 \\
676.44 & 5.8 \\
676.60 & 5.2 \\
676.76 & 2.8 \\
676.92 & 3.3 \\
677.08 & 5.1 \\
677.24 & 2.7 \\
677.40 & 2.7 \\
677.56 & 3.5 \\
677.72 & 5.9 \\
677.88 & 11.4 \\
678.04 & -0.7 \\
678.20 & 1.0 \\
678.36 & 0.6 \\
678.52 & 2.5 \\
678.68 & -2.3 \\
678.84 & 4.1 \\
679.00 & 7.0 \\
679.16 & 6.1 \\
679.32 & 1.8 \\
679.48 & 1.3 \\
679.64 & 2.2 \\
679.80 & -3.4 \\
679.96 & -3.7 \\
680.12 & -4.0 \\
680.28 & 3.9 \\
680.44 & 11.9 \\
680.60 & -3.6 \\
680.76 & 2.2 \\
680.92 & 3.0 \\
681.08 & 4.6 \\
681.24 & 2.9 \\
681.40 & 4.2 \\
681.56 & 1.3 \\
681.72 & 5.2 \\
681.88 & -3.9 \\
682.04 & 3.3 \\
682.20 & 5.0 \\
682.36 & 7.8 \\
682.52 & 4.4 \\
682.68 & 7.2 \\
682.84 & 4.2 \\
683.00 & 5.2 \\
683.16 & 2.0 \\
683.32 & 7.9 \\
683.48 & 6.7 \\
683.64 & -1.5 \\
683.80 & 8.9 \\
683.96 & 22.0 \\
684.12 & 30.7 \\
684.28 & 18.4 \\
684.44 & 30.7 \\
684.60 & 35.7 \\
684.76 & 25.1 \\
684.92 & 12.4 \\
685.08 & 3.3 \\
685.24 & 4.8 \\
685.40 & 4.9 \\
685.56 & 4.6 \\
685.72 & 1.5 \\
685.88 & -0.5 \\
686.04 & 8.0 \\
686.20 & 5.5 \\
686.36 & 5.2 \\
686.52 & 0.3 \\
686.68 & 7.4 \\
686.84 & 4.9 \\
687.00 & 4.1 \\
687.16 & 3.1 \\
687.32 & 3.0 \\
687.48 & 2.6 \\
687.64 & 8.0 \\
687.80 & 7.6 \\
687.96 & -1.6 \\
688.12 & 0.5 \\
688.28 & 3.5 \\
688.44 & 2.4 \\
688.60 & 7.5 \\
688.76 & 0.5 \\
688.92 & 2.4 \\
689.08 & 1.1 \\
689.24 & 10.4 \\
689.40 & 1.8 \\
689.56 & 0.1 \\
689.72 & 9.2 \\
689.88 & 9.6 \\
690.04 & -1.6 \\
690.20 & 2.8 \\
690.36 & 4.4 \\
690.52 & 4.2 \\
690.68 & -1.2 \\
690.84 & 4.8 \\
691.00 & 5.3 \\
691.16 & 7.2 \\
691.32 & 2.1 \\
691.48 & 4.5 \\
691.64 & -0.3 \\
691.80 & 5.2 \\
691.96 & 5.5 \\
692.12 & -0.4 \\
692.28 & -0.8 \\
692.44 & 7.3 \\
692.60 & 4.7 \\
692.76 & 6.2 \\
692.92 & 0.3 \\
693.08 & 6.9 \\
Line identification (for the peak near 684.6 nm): [O II] 3727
